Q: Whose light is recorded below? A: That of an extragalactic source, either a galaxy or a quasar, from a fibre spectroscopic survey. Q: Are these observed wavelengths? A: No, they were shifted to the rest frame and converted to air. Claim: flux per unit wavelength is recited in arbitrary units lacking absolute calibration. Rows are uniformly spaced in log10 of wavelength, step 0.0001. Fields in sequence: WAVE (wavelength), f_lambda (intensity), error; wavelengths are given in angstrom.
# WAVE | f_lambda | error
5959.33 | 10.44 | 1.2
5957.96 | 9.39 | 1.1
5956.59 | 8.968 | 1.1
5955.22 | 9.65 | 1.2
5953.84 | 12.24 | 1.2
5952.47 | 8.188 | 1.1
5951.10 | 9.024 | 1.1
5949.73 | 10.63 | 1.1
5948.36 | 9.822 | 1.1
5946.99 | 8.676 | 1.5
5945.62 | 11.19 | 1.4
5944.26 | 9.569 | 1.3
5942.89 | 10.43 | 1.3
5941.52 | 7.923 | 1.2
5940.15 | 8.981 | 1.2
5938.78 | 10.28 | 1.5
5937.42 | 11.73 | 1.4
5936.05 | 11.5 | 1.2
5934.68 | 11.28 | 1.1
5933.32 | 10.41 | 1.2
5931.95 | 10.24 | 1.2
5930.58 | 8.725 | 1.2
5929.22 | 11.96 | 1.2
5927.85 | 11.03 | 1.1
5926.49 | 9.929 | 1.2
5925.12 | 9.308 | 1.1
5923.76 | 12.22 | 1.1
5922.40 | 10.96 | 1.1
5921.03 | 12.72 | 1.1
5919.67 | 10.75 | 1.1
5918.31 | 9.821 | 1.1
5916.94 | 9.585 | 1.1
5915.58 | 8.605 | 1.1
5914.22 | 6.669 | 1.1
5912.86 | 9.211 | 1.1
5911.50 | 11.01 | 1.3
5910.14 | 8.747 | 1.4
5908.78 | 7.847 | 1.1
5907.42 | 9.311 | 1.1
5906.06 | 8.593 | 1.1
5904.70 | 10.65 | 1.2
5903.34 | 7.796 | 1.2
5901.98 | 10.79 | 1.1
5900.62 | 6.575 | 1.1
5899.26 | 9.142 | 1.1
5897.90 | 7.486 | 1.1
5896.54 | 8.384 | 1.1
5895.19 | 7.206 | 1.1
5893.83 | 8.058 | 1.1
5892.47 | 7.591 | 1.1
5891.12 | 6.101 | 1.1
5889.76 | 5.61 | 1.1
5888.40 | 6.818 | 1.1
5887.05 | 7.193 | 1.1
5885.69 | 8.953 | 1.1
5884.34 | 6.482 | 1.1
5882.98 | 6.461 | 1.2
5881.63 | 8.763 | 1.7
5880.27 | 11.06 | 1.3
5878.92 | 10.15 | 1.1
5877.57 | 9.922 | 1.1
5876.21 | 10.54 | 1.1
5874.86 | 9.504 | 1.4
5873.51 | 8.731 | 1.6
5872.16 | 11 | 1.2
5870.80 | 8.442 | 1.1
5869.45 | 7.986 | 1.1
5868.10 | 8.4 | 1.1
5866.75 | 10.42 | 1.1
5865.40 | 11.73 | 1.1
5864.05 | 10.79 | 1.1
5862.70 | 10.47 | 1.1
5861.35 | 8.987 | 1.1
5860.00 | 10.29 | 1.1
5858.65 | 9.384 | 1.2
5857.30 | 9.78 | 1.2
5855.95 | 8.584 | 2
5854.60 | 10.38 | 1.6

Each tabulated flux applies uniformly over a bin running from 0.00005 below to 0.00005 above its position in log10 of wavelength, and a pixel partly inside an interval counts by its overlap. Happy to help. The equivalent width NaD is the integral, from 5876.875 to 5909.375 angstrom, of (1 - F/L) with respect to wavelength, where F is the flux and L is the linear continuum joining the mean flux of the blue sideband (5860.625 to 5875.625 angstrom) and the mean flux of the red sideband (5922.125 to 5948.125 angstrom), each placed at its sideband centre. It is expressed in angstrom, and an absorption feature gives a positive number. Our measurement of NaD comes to 5.61 angstrom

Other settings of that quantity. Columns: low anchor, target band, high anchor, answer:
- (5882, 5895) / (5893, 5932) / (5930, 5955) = -4.62 angstrom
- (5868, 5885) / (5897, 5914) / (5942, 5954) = 0.94 angstrom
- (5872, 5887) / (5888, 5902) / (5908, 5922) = 2.72 angstrom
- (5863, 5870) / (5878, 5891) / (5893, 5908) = 1.85 angstrom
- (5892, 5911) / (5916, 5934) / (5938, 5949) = -2.84 angstrom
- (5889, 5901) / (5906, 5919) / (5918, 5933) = 0.44 angstrom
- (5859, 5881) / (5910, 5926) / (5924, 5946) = 0.30 angstrom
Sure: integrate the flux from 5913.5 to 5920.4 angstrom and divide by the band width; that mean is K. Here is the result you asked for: 9.12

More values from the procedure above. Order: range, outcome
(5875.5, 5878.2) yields 10.2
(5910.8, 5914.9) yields 8.97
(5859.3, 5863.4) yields 9.91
